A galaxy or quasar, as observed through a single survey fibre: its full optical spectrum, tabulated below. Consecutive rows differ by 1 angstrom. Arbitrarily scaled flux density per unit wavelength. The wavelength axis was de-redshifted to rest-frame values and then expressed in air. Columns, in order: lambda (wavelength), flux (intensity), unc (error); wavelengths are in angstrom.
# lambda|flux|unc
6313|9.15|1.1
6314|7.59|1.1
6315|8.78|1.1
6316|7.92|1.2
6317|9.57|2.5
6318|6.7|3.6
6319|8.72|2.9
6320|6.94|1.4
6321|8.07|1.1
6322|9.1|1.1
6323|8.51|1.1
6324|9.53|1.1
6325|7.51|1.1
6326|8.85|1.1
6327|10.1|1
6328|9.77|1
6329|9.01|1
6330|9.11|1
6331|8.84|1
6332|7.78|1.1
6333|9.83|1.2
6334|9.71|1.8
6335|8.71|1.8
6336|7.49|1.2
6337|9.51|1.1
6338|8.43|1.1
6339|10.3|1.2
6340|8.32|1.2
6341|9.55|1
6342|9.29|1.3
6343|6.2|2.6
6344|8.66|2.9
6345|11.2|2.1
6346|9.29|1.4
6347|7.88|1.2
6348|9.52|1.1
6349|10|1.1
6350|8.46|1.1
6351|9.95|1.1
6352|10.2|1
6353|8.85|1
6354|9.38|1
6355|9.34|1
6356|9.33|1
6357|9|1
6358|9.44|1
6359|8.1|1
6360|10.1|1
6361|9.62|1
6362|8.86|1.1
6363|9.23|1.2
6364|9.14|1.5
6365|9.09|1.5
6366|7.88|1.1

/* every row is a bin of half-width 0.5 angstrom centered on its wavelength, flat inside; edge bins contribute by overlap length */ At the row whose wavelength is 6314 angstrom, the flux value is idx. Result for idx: 7.59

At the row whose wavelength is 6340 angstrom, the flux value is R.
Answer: 8.32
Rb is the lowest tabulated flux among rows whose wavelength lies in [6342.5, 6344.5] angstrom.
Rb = 6.2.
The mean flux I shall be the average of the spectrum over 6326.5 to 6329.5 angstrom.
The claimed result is 9.63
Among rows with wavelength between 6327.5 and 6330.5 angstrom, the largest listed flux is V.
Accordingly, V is 9.77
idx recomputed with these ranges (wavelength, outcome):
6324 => 9.53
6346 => 9.29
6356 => 9.33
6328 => 9.77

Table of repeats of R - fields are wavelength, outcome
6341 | 9.55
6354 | 9.38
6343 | 6.2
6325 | 7.51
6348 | 9.52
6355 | 9.34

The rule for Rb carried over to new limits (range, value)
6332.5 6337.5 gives 7.49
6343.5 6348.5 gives 7.88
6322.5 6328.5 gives 7.51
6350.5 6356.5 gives 8.85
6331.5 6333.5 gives 7.78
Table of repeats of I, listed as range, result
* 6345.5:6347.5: 8.58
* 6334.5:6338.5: 8.54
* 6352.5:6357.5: 9.18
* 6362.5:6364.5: 9.19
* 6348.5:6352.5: 9.65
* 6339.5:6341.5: 8.94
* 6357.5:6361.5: 9.31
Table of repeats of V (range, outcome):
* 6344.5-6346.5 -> 11.2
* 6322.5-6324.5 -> 9.53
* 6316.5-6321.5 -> 9.57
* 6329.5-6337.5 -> 9.83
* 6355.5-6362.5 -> 10.1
